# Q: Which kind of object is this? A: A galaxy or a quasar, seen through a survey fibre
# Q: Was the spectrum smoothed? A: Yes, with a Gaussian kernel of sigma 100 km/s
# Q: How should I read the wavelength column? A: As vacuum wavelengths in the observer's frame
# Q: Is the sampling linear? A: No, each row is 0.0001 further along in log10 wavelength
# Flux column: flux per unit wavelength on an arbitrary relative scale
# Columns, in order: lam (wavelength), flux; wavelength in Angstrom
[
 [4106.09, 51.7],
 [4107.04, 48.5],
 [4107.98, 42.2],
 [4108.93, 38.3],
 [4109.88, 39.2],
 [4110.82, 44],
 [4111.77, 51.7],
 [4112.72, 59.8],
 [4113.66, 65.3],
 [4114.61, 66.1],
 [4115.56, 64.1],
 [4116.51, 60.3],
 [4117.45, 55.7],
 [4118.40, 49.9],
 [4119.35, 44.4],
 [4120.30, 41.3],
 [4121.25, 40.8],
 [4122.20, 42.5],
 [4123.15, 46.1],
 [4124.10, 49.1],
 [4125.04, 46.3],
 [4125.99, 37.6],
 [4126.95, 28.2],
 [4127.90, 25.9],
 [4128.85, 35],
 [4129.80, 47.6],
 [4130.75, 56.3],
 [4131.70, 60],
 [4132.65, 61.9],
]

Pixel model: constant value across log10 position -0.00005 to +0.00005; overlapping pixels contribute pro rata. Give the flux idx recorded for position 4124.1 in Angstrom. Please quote 49.1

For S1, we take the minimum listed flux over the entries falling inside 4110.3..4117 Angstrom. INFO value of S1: 44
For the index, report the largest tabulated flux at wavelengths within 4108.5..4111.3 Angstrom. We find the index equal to 44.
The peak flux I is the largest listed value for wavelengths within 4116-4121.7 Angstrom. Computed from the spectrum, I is 60.3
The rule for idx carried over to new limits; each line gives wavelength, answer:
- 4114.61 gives 66.1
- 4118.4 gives 49.9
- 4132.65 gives 61.9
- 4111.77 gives 51.7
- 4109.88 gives 39.2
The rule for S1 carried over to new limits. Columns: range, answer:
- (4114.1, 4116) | 64.1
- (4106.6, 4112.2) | 38.3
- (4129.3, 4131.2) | 47.6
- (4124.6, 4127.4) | 28.2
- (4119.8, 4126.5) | 37.6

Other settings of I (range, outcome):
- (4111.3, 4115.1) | 66.1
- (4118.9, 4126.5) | 49.1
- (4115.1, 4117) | 64.1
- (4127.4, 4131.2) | 56.3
